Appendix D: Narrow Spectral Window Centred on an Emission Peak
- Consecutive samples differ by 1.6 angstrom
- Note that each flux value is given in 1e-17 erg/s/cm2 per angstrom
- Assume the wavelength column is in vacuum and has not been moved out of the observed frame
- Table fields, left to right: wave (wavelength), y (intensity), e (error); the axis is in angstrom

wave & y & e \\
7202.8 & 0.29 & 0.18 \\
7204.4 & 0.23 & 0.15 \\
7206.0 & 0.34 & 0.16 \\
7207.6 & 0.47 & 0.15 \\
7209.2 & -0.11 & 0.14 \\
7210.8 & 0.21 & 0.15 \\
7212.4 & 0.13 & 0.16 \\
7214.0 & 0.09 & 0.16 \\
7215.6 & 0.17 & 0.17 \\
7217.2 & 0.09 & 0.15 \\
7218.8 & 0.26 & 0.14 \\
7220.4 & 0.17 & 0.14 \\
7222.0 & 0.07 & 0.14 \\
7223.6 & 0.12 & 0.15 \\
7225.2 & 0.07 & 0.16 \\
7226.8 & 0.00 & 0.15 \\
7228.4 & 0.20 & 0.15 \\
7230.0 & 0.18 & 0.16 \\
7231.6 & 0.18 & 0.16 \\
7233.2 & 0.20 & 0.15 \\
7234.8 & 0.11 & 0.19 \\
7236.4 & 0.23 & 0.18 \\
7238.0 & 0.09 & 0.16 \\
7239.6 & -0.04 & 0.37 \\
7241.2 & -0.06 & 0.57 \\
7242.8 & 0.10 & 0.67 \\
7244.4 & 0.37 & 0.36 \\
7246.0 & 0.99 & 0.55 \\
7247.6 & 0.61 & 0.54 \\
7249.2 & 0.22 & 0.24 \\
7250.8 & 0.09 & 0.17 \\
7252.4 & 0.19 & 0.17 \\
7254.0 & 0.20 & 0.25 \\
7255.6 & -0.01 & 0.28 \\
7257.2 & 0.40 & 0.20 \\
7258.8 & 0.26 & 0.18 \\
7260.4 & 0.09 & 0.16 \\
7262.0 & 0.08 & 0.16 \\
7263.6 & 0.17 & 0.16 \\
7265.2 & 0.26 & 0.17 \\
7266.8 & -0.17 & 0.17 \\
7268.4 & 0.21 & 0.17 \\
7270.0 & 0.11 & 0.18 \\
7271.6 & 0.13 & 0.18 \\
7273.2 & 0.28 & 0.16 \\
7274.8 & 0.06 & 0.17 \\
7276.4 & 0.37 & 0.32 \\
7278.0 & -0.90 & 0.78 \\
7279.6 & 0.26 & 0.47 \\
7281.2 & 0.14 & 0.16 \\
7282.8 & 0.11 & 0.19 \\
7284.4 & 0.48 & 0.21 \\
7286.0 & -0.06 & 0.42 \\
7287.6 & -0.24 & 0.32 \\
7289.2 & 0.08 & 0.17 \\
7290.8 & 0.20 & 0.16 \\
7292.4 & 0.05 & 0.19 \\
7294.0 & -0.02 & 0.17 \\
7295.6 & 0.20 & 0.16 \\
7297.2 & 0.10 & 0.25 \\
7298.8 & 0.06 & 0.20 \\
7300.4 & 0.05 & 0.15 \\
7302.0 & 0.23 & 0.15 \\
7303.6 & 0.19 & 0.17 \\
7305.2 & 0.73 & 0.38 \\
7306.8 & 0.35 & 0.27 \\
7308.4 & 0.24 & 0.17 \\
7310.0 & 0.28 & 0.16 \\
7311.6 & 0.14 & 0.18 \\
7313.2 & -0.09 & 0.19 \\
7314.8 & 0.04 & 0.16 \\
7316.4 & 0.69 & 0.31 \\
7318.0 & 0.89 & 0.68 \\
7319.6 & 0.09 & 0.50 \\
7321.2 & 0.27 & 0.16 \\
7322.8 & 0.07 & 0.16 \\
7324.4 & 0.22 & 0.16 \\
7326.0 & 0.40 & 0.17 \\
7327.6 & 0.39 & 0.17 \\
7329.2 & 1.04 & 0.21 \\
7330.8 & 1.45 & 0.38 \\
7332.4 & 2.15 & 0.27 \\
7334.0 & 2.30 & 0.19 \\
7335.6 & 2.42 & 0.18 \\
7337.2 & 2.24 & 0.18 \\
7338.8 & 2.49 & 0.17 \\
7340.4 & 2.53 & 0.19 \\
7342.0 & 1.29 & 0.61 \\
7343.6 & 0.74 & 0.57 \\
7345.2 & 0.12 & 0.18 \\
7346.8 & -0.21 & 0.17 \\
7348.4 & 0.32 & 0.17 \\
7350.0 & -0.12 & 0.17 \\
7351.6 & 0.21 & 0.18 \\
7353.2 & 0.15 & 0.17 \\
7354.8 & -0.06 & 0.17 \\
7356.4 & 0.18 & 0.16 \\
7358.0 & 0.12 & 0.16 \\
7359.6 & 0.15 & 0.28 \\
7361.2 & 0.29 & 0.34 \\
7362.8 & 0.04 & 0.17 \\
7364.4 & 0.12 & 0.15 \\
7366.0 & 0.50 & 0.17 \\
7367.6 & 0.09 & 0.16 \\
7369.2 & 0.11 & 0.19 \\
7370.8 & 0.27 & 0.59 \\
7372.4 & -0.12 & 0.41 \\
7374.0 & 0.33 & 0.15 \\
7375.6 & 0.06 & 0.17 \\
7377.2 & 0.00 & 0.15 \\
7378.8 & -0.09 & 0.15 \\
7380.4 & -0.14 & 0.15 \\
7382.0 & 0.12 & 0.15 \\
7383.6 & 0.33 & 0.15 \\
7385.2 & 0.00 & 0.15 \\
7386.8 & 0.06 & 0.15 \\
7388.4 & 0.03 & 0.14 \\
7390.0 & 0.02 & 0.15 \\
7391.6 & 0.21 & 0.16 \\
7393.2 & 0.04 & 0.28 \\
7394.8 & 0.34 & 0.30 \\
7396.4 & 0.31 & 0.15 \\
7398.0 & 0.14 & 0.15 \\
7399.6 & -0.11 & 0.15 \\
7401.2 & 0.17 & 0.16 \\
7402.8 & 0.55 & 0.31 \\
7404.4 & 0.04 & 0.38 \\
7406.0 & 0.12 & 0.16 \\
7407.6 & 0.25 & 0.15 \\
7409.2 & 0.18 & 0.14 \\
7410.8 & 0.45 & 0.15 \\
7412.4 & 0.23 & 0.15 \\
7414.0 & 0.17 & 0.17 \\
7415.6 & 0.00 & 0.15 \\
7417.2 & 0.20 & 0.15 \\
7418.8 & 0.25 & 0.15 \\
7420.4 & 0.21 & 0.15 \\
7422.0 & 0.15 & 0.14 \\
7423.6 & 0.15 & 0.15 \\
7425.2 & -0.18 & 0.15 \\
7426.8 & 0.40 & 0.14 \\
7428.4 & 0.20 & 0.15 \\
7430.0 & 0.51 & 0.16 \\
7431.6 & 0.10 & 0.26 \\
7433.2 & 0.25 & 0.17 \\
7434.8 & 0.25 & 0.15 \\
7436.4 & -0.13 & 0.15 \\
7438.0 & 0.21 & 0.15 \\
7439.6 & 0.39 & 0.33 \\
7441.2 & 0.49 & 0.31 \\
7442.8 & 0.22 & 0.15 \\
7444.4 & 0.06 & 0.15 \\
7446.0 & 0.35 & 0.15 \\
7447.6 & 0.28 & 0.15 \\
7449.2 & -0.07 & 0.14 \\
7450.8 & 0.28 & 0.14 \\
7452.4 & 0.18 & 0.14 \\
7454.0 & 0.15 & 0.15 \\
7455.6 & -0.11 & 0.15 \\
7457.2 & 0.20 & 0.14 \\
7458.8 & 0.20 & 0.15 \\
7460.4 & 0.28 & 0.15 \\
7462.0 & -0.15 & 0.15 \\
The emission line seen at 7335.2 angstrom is [O II]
